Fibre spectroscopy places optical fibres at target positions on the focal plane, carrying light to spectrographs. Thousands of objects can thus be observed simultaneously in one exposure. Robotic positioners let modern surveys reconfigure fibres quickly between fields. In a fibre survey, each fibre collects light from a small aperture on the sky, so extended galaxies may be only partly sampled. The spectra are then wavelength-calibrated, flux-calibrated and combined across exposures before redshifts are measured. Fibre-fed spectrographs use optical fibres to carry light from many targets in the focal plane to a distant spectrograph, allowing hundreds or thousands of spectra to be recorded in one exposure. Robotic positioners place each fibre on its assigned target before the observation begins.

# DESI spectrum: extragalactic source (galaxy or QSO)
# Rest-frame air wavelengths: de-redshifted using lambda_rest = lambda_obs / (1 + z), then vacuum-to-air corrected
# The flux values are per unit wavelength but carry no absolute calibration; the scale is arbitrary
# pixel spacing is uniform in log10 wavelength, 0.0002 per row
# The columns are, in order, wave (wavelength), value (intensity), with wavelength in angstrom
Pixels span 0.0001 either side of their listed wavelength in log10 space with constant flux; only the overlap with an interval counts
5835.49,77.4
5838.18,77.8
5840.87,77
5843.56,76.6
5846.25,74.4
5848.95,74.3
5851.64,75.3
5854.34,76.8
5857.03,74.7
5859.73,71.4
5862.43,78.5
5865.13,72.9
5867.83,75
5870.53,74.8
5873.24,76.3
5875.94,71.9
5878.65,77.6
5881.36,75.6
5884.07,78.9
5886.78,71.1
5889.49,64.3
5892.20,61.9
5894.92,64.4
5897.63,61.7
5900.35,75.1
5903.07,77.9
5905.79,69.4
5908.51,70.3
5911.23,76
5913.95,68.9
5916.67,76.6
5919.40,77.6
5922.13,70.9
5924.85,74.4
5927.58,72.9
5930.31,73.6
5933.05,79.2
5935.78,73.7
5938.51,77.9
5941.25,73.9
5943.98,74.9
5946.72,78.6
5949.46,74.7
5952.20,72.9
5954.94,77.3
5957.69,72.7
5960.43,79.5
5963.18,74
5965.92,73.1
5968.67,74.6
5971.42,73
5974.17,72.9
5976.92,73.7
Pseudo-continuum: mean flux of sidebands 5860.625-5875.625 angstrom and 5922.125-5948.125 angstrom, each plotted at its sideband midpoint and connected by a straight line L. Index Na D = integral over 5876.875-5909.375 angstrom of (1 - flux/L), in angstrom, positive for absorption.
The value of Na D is 1.9 angstrom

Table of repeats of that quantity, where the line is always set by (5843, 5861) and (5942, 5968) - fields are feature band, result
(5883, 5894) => 0.92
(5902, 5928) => 0.55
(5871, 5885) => -0.19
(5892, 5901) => 1.13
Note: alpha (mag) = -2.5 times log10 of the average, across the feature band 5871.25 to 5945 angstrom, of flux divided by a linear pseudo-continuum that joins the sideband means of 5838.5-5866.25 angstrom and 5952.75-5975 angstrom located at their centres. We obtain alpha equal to 0.03 mag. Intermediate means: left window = 75.3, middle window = 72.9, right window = 74.6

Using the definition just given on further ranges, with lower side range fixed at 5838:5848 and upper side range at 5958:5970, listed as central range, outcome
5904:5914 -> 0.056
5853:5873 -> 0.015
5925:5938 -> 0.006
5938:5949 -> -0.011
